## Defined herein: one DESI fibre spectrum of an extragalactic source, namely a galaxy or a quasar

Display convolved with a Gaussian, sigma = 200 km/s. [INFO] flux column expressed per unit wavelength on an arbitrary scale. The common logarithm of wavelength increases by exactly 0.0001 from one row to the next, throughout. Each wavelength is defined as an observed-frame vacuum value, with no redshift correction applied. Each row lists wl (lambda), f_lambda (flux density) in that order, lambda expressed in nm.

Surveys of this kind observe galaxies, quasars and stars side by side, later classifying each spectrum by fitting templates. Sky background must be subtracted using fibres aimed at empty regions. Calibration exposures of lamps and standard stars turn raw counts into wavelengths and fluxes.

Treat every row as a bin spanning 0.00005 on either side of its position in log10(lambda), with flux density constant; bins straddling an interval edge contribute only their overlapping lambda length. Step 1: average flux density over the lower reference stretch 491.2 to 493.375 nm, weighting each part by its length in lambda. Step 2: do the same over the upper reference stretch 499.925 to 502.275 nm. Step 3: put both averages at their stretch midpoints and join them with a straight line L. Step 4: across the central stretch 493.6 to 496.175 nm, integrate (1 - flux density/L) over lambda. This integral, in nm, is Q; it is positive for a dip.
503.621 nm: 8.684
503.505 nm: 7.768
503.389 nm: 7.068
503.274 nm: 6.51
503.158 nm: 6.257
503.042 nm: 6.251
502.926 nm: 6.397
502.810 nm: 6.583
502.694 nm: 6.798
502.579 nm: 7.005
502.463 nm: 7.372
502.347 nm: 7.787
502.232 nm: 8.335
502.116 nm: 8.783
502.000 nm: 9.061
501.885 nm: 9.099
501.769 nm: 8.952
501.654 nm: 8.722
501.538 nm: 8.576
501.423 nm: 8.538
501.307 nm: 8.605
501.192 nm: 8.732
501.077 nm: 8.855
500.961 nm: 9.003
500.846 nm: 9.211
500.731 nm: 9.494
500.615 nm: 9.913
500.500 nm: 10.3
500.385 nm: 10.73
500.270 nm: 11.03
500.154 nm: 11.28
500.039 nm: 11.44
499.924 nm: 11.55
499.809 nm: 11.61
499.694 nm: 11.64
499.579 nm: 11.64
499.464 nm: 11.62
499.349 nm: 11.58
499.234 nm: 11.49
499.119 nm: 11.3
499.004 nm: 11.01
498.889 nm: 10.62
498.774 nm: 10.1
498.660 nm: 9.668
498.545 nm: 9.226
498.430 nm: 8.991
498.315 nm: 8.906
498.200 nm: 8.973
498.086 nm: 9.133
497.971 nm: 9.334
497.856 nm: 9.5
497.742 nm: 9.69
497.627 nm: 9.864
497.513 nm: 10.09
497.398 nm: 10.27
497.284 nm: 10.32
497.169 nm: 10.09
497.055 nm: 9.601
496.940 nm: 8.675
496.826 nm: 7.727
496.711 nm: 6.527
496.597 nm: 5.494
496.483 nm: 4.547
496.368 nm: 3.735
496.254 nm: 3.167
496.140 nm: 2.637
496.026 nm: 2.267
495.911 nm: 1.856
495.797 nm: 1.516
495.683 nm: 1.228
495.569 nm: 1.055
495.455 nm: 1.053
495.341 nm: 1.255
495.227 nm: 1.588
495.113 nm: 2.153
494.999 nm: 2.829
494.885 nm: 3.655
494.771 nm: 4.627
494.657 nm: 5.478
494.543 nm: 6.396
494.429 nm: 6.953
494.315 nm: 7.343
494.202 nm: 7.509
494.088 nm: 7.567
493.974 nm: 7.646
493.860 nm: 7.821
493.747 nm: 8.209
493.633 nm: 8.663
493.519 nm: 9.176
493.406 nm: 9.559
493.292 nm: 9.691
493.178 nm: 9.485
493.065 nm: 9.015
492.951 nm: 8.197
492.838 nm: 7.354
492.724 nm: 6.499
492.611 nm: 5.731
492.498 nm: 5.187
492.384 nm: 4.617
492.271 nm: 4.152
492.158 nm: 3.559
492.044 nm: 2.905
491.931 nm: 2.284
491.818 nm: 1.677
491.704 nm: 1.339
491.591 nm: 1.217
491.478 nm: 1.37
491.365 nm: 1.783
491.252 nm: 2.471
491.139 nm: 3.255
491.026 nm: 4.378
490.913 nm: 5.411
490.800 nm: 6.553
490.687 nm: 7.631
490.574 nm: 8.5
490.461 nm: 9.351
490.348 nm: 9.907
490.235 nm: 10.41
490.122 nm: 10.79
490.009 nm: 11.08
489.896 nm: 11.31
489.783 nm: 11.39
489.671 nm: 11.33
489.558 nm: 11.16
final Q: 0.657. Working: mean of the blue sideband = 4.73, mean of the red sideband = 9.49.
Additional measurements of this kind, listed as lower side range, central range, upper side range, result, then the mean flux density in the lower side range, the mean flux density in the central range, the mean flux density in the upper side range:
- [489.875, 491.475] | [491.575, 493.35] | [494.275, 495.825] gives 0.00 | 7.05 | 5.28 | 3.36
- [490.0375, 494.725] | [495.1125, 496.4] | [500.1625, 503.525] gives 0.94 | 6.3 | 1.92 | 8.38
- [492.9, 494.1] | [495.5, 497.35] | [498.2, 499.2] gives 0.87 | 8.68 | 5.03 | 9.95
